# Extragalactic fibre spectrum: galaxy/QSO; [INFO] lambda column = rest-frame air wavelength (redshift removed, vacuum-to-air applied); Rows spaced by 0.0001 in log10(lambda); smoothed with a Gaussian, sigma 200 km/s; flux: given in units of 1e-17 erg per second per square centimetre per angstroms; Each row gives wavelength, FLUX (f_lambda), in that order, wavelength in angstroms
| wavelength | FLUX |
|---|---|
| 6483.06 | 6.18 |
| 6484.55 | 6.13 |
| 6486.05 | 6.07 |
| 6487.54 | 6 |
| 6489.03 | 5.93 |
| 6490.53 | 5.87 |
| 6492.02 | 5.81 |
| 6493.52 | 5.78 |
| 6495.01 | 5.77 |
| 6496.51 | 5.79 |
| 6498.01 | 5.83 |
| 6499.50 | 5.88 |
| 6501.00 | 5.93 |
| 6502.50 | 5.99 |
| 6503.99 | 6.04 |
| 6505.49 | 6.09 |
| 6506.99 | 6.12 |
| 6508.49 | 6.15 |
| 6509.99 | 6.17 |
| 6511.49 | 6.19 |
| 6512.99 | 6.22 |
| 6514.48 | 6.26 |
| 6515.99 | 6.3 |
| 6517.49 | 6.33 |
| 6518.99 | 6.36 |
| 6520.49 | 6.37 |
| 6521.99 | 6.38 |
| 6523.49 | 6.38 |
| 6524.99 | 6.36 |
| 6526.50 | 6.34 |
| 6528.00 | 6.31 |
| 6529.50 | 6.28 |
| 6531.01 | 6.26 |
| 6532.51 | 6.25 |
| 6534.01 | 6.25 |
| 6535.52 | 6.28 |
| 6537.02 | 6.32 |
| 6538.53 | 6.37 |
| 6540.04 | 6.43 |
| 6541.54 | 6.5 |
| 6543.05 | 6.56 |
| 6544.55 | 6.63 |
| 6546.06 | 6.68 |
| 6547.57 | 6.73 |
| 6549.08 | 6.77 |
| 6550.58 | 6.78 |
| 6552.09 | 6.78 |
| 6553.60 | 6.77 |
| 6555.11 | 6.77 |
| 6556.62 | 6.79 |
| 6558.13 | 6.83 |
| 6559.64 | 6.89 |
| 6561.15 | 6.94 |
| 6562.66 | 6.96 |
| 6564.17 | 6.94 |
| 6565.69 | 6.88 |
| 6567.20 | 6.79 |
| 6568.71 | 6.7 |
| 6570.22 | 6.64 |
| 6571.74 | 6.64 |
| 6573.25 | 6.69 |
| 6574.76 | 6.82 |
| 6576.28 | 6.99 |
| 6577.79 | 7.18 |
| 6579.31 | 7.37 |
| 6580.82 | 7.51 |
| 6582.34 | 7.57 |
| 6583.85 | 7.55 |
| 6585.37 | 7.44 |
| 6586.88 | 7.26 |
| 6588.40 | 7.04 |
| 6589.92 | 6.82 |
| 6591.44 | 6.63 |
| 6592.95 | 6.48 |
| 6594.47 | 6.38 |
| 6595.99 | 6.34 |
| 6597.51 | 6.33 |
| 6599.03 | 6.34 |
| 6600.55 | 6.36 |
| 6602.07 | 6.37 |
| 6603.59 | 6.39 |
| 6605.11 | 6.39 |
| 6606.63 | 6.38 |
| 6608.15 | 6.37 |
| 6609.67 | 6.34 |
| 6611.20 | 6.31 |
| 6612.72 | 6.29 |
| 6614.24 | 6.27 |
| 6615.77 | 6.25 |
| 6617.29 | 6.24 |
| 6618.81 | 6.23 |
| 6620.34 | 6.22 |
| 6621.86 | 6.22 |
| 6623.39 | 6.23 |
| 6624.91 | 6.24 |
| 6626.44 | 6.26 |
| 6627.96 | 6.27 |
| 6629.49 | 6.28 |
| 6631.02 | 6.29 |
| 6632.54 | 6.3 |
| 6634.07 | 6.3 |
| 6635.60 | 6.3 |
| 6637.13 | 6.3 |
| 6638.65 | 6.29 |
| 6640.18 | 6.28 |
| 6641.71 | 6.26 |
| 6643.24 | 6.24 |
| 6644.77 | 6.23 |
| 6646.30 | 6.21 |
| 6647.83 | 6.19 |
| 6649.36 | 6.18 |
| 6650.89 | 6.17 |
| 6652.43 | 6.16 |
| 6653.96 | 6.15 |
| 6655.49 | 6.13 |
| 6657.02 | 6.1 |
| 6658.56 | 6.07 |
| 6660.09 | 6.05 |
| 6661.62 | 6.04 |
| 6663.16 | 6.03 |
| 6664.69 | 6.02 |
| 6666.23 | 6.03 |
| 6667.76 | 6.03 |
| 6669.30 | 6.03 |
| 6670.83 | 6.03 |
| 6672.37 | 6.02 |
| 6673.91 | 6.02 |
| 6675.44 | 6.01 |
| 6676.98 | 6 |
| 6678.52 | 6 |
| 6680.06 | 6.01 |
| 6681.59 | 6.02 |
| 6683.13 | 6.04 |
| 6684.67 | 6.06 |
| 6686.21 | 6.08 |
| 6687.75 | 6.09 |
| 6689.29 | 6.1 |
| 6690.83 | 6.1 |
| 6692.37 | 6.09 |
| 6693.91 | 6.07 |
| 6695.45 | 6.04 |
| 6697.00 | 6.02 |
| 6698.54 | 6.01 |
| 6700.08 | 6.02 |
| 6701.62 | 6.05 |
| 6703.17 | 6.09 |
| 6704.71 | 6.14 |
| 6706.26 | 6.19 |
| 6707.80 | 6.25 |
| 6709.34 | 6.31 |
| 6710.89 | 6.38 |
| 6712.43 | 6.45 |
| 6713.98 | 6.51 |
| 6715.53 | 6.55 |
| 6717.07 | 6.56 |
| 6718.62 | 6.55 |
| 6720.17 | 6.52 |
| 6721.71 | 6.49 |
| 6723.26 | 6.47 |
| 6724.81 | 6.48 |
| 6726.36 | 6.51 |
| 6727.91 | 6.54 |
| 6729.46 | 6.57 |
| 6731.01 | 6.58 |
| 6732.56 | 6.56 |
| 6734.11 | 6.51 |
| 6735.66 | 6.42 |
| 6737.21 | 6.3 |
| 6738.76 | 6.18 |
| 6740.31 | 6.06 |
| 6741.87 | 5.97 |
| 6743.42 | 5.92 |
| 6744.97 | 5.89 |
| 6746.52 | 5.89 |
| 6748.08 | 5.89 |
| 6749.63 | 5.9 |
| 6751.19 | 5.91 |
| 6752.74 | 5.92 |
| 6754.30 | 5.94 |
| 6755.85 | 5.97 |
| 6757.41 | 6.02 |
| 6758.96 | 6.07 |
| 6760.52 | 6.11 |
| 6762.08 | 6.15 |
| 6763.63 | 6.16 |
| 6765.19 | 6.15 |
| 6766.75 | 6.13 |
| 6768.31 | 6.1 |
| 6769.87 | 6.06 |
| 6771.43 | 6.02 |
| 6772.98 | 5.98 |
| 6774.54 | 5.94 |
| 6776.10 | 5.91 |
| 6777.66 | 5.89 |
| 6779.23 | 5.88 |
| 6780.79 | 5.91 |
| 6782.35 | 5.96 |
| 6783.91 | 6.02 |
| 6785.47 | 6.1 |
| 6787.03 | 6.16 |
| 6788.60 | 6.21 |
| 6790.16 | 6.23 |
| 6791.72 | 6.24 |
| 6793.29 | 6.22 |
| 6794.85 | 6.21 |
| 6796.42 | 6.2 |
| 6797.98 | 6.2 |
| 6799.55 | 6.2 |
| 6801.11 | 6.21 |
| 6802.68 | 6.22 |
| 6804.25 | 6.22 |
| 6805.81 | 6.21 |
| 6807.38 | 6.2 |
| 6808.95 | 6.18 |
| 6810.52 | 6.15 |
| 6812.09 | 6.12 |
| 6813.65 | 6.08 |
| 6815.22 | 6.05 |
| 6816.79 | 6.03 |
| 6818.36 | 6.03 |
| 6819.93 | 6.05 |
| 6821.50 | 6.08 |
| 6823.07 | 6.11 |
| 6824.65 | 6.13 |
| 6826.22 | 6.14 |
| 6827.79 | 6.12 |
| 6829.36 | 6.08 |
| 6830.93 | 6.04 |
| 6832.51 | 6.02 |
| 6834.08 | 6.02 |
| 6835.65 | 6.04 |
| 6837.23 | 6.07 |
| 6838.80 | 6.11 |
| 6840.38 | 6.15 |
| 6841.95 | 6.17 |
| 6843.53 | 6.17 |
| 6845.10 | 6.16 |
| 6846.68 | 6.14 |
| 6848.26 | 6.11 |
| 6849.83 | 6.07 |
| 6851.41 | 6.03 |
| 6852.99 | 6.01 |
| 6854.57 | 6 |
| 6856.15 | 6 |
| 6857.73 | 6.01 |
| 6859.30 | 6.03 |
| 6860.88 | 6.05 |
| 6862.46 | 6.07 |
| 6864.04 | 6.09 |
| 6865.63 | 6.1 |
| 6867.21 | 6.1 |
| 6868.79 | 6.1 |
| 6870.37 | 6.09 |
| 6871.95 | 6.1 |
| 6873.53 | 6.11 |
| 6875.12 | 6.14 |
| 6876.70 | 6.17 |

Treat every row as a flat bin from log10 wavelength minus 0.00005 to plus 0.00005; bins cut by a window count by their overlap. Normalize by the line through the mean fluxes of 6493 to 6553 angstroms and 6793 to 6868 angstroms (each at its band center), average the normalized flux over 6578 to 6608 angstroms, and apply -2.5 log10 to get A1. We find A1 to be -0.09 mag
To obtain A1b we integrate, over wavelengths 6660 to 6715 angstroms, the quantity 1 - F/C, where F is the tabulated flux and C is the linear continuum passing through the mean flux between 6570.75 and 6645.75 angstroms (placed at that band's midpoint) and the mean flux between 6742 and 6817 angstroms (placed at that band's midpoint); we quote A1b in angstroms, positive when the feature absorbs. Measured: 1.9 angstroms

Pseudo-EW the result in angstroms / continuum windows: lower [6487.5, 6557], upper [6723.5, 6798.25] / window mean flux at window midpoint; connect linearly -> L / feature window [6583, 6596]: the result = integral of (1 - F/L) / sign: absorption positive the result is -1.4 angstroms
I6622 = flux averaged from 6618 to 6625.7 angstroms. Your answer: 6.23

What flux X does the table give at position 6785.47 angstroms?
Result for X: 6.1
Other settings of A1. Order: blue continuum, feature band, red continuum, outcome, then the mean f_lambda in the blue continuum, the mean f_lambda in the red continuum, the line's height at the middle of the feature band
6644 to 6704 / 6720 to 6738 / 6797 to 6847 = -0.070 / 6.07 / 6.12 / 6.09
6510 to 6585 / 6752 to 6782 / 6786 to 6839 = 0.037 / 6.65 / 6.13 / 6.22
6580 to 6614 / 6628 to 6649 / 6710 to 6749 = 0.052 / 6.67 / 6.35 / 6.57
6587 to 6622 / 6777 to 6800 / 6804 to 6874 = 0.009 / 6.41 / 6.09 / 6.16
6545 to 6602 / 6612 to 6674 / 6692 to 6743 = 0.069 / 6.84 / 6.32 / 6.59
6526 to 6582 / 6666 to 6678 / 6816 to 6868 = 0.074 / 6.7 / 6.08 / 6.45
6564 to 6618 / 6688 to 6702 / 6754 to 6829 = 0.057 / 6.7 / 6.1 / 6.39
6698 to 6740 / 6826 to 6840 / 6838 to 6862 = 0.009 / 6.38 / 6.08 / 6.12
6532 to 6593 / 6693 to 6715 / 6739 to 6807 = 0.022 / 6.82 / 6.06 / 6.31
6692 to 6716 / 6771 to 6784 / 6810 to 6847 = 0.035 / 6.19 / 6.09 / 6.13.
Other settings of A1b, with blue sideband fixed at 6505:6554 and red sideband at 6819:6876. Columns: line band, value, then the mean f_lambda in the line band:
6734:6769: 0.67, 6.06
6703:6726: -0.72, 6.41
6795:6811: -0.19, 6.2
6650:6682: 1.05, 6.05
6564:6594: -3.06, 6.99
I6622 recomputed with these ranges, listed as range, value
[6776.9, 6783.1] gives 5.9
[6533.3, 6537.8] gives 6.28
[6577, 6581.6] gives 7.35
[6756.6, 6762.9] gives 6.09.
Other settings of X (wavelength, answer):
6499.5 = 5.88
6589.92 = 6.82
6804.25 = 6.22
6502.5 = 5.99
